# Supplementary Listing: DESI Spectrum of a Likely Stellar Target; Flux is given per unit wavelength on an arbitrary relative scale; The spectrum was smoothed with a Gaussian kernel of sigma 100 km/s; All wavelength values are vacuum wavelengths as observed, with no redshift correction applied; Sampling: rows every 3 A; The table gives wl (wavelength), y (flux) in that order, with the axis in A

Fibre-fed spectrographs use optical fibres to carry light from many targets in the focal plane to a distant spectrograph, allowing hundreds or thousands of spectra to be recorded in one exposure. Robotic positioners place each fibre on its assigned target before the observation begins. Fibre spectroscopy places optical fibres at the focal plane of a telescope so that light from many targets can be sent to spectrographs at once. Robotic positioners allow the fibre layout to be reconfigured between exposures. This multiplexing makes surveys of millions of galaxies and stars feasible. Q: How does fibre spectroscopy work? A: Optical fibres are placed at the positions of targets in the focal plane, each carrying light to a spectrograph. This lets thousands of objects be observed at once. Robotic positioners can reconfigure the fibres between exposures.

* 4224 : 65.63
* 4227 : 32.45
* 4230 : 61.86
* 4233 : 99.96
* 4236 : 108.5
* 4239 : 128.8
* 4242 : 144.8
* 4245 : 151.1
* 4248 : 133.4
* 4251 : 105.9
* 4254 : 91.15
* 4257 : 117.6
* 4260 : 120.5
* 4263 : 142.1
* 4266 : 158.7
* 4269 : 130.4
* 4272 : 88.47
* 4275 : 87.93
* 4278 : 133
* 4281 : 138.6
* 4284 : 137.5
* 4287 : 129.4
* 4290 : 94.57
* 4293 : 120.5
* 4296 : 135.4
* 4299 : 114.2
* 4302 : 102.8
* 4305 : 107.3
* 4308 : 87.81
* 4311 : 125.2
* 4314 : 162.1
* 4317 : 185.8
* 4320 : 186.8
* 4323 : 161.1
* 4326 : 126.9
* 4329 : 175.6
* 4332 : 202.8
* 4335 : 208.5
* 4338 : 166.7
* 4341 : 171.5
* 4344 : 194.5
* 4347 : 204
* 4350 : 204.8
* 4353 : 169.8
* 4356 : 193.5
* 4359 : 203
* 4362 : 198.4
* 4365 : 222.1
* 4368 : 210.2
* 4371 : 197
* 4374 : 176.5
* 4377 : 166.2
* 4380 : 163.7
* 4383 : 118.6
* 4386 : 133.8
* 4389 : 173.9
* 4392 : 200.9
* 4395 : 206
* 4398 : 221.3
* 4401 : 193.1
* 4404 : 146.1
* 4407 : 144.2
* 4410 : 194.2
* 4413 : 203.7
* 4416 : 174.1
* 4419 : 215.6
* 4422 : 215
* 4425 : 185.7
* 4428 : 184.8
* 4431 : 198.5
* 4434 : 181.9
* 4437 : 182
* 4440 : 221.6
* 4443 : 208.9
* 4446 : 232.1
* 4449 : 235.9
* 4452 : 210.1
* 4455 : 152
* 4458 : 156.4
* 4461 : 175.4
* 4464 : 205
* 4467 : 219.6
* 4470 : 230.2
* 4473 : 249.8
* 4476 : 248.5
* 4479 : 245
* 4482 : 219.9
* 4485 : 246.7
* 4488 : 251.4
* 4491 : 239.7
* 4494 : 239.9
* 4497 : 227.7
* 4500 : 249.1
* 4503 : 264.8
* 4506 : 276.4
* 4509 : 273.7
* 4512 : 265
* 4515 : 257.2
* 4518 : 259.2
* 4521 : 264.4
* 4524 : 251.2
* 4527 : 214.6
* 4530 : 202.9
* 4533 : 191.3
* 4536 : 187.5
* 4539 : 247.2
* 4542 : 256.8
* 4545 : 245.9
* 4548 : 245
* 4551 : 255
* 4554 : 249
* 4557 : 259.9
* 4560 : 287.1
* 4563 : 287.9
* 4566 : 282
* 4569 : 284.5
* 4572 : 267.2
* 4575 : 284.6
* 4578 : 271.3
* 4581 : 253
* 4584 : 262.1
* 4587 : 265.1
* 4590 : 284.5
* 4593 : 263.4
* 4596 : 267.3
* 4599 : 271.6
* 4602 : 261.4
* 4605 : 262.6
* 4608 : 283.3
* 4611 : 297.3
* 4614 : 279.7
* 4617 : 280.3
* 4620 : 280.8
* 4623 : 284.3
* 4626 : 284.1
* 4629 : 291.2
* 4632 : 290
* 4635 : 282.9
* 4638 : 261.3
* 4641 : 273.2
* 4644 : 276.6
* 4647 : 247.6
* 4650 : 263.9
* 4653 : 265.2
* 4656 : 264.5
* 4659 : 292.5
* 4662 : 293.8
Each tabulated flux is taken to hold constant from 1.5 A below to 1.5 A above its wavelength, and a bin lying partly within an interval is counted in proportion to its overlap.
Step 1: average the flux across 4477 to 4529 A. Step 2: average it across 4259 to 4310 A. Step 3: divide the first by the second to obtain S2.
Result 2.09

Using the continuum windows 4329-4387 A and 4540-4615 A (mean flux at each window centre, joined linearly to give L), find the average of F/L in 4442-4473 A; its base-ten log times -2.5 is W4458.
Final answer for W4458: 0.09 mag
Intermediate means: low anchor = 185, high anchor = 269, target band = 205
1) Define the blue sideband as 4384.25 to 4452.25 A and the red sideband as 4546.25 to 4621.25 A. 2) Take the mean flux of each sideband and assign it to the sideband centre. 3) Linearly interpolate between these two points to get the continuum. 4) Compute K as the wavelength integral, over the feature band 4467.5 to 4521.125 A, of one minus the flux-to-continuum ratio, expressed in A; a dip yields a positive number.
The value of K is -4.7 A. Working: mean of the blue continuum 193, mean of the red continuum 271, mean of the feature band 250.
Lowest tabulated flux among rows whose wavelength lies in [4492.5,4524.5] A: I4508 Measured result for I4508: 227.7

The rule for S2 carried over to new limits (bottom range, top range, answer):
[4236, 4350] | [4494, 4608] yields 1.83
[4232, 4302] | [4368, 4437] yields 1.49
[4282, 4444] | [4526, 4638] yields 1.53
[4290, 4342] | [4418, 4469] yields 1.35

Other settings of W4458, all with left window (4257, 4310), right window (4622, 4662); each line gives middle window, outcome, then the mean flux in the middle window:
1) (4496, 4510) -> -0.201 mag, 259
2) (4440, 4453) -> -0.167 mag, 222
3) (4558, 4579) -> -0.153 mag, 280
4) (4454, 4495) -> -0.089 mag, 221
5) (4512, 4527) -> -0.147 mag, 254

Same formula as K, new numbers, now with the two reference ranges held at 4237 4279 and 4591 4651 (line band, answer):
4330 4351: -4.6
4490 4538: -2.4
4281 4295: 1.3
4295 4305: 1.8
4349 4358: -1.4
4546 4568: -1.6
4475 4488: -1.4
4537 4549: -0.2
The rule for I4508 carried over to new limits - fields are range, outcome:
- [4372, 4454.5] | 118.6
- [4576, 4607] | 253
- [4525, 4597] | 187.5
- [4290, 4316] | 87.81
